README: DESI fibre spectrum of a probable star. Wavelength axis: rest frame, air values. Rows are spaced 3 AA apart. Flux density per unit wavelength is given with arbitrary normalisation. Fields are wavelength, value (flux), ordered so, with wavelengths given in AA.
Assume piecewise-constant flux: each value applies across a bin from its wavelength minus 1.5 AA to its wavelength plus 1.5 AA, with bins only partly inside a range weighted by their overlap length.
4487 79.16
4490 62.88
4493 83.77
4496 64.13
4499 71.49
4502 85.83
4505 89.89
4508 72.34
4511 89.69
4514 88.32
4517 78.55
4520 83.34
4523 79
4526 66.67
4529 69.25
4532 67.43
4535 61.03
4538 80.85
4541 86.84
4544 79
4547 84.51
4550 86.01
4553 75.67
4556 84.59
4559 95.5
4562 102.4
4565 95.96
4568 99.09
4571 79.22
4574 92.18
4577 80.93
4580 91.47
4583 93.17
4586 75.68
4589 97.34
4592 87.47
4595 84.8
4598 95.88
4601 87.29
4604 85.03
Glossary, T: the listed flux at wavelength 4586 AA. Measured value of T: 75.68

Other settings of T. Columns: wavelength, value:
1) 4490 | 62.88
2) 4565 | 95.96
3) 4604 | 85.03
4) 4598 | 95.88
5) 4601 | 87.29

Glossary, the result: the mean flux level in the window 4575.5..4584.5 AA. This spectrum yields 88.5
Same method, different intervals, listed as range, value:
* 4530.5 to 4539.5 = 69.8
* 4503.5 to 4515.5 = 85.1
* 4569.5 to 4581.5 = 86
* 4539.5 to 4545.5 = 82.9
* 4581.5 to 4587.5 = 84.4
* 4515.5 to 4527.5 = 76.9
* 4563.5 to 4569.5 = 97.5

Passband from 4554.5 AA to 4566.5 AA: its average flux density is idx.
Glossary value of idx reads 94.6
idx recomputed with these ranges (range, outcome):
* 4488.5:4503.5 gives 73.6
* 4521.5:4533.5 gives 70.6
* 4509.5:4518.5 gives 85.5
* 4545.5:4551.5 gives 85.3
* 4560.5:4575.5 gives 93.8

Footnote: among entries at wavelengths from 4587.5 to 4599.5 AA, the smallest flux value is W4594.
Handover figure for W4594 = 84.8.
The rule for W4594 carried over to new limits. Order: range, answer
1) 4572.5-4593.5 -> 75.68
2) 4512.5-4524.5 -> 78.55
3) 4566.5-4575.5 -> 79.22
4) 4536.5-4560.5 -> 75.67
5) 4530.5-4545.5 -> 61.03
